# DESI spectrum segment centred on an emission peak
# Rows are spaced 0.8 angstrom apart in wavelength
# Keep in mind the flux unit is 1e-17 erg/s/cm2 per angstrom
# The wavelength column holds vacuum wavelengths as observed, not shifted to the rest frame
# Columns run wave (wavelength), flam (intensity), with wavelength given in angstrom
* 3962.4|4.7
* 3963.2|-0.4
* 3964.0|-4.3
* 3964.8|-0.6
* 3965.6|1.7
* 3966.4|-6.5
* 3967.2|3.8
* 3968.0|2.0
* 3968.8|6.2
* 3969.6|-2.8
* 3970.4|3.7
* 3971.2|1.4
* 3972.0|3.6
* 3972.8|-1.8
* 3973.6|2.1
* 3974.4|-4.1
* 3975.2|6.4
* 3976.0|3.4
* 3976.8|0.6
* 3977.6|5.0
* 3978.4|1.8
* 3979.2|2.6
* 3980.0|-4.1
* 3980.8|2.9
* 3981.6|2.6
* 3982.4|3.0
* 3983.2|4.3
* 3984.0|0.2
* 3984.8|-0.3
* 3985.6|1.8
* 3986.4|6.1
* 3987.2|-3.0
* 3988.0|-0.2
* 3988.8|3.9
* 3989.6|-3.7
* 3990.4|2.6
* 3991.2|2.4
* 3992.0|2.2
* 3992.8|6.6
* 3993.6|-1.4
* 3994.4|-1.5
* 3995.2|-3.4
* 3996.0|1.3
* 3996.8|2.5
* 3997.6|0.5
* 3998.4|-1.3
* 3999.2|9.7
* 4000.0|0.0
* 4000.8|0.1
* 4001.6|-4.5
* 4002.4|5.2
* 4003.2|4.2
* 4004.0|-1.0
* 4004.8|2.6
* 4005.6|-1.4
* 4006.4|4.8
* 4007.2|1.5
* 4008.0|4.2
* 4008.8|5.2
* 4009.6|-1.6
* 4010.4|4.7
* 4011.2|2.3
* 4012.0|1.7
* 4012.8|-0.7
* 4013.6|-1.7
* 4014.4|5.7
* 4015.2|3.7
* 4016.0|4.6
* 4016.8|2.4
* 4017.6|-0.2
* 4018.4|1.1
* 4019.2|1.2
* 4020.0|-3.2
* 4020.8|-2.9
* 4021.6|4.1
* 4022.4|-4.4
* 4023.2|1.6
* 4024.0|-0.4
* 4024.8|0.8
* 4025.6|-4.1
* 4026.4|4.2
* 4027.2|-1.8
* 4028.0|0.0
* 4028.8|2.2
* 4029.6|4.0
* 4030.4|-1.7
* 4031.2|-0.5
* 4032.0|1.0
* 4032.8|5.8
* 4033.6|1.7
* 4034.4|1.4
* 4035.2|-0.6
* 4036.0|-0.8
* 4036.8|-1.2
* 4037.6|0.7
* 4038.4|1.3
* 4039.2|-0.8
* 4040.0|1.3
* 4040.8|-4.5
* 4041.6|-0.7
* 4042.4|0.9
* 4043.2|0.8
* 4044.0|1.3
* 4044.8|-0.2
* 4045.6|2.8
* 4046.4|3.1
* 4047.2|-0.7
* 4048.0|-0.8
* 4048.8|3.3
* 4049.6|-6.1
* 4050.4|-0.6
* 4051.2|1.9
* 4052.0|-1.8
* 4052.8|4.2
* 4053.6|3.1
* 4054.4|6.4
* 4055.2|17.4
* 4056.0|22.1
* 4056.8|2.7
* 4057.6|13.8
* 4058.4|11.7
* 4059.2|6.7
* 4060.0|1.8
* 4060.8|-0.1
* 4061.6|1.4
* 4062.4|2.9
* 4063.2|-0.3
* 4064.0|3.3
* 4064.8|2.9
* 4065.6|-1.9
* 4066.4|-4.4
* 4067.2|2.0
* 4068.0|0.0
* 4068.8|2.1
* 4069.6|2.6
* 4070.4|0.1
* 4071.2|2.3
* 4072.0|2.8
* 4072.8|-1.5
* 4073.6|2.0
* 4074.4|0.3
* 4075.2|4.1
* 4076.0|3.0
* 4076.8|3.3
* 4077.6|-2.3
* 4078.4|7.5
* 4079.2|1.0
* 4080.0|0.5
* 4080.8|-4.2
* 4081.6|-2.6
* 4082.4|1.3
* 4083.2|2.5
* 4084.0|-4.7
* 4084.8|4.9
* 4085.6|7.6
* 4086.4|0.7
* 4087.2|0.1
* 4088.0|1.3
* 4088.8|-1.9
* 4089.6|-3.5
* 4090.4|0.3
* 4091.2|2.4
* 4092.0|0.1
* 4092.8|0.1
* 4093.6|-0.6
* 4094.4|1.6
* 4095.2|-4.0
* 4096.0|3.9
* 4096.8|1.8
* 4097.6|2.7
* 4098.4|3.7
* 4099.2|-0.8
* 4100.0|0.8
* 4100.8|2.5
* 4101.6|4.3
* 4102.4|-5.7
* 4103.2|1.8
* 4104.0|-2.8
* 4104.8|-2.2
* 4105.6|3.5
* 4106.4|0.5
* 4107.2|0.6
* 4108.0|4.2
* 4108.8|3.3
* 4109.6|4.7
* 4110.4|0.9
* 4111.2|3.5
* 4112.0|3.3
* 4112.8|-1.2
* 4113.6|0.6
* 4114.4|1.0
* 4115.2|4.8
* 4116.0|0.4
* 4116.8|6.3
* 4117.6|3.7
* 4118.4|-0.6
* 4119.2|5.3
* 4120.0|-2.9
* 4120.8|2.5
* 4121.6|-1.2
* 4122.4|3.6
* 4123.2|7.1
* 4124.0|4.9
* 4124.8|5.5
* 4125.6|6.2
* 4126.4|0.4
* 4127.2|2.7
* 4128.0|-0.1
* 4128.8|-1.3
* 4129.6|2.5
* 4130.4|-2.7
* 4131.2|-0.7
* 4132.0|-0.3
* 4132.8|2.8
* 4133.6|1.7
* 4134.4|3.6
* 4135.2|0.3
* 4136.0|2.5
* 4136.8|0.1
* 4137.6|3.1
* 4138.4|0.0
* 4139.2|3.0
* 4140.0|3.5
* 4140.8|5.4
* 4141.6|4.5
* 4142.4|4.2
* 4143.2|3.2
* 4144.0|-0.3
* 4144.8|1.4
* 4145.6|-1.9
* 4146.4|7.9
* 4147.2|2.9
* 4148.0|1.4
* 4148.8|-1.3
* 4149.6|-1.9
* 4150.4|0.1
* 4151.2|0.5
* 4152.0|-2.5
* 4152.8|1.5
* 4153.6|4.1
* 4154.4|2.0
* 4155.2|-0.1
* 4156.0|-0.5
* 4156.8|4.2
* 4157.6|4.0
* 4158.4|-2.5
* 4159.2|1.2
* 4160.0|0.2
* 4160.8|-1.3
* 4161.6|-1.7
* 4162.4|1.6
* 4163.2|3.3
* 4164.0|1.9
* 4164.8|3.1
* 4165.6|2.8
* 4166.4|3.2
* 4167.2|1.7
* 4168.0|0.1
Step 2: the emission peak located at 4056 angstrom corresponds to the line [O II]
